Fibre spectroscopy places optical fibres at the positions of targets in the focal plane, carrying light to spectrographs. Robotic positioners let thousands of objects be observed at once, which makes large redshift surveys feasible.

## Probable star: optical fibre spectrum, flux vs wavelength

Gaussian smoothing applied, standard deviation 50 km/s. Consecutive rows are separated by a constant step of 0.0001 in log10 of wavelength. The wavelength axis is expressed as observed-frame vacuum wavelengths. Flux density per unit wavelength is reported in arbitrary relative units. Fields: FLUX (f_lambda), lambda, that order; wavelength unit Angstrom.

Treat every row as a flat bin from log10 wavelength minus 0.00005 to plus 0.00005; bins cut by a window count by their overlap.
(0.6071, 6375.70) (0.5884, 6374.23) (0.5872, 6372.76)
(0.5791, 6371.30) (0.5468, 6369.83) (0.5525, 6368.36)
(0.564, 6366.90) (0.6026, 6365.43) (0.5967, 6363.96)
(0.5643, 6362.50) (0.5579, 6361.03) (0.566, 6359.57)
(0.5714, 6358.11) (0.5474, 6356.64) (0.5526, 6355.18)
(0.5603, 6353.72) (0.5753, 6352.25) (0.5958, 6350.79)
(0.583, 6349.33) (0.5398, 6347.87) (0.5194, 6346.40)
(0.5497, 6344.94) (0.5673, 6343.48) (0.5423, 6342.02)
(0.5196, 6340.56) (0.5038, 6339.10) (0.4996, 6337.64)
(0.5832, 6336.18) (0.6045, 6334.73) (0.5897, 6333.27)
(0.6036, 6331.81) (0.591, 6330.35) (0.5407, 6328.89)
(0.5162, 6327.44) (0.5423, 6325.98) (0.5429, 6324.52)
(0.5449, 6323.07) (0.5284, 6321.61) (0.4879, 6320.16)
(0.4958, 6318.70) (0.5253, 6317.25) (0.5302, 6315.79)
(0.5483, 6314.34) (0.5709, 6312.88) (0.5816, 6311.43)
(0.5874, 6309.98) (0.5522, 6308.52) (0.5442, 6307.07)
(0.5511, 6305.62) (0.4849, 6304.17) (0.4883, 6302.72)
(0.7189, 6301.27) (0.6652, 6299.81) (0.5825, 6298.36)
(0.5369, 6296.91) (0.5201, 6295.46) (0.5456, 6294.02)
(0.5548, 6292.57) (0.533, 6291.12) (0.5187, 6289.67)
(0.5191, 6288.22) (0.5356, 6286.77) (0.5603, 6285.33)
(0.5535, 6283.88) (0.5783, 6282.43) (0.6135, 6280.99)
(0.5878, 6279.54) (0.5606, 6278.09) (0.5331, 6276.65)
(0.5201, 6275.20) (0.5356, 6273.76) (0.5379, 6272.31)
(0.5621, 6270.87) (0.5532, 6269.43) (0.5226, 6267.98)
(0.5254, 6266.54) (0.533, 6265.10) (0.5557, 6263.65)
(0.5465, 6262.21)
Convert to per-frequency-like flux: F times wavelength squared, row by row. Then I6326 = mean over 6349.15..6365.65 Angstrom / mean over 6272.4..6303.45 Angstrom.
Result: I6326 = 1.04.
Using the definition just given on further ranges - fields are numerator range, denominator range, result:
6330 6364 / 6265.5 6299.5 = 1.04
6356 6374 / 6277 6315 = 1.04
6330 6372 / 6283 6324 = 1.04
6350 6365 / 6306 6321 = 1.06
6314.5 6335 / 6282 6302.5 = 0.98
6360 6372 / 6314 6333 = 1.07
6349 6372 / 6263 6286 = 1.06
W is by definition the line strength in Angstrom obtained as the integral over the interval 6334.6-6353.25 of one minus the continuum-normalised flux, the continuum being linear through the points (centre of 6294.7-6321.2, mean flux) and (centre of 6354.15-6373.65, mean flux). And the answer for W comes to 0.4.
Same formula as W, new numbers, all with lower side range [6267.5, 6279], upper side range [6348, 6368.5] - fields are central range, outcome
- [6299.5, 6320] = -0.08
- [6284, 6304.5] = -0.26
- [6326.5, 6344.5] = 0.25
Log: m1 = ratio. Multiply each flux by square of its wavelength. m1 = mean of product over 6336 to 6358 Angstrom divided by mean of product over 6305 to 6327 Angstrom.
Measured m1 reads 1.02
